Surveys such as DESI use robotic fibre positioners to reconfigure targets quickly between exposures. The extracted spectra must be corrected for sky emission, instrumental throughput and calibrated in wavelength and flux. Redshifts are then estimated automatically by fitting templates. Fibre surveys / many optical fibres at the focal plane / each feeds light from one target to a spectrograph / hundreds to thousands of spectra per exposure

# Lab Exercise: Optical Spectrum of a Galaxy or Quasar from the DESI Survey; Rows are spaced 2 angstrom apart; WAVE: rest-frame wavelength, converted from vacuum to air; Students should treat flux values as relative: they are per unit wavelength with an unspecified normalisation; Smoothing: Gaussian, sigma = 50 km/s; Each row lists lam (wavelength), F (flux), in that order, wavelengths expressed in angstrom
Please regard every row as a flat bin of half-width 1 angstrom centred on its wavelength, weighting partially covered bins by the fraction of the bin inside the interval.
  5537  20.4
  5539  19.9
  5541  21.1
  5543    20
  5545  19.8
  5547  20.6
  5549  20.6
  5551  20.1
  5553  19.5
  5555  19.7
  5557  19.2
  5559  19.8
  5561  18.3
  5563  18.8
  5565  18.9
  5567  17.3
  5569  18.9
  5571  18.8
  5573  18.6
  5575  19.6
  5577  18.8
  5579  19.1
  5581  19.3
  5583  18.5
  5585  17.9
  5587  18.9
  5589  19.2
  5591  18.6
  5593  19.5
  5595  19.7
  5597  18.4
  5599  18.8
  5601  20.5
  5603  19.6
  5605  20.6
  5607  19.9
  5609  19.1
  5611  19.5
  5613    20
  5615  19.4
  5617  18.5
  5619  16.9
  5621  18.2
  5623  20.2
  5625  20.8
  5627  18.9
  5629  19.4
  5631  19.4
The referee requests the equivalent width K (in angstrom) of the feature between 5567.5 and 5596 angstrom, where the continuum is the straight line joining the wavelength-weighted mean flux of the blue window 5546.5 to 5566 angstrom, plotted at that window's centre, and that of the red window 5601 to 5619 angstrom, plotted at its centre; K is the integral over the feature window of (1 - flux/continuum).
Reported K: 0.8 angstrom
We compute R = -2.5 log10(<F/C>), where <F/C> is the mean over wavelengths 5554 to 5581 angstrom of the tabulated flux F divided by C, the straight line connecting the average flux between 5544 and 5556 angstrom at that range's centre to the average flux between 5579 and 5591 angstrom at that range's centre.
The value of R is 0.028 mag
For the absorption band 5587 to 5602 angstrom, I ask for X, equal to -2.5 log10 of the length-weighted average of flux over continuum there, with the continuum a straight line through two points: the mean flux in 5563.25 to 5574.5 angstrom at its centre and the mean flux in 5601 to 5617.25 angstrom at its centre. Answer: 0.00 mag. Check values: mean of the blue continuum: 18.6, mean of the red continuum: 19.7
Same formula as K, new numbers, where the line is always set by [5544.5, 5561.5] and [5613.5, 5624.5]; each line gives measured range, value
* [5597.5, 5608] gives -0.4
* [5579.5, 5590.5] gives 0.3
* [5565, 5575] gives 0.5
